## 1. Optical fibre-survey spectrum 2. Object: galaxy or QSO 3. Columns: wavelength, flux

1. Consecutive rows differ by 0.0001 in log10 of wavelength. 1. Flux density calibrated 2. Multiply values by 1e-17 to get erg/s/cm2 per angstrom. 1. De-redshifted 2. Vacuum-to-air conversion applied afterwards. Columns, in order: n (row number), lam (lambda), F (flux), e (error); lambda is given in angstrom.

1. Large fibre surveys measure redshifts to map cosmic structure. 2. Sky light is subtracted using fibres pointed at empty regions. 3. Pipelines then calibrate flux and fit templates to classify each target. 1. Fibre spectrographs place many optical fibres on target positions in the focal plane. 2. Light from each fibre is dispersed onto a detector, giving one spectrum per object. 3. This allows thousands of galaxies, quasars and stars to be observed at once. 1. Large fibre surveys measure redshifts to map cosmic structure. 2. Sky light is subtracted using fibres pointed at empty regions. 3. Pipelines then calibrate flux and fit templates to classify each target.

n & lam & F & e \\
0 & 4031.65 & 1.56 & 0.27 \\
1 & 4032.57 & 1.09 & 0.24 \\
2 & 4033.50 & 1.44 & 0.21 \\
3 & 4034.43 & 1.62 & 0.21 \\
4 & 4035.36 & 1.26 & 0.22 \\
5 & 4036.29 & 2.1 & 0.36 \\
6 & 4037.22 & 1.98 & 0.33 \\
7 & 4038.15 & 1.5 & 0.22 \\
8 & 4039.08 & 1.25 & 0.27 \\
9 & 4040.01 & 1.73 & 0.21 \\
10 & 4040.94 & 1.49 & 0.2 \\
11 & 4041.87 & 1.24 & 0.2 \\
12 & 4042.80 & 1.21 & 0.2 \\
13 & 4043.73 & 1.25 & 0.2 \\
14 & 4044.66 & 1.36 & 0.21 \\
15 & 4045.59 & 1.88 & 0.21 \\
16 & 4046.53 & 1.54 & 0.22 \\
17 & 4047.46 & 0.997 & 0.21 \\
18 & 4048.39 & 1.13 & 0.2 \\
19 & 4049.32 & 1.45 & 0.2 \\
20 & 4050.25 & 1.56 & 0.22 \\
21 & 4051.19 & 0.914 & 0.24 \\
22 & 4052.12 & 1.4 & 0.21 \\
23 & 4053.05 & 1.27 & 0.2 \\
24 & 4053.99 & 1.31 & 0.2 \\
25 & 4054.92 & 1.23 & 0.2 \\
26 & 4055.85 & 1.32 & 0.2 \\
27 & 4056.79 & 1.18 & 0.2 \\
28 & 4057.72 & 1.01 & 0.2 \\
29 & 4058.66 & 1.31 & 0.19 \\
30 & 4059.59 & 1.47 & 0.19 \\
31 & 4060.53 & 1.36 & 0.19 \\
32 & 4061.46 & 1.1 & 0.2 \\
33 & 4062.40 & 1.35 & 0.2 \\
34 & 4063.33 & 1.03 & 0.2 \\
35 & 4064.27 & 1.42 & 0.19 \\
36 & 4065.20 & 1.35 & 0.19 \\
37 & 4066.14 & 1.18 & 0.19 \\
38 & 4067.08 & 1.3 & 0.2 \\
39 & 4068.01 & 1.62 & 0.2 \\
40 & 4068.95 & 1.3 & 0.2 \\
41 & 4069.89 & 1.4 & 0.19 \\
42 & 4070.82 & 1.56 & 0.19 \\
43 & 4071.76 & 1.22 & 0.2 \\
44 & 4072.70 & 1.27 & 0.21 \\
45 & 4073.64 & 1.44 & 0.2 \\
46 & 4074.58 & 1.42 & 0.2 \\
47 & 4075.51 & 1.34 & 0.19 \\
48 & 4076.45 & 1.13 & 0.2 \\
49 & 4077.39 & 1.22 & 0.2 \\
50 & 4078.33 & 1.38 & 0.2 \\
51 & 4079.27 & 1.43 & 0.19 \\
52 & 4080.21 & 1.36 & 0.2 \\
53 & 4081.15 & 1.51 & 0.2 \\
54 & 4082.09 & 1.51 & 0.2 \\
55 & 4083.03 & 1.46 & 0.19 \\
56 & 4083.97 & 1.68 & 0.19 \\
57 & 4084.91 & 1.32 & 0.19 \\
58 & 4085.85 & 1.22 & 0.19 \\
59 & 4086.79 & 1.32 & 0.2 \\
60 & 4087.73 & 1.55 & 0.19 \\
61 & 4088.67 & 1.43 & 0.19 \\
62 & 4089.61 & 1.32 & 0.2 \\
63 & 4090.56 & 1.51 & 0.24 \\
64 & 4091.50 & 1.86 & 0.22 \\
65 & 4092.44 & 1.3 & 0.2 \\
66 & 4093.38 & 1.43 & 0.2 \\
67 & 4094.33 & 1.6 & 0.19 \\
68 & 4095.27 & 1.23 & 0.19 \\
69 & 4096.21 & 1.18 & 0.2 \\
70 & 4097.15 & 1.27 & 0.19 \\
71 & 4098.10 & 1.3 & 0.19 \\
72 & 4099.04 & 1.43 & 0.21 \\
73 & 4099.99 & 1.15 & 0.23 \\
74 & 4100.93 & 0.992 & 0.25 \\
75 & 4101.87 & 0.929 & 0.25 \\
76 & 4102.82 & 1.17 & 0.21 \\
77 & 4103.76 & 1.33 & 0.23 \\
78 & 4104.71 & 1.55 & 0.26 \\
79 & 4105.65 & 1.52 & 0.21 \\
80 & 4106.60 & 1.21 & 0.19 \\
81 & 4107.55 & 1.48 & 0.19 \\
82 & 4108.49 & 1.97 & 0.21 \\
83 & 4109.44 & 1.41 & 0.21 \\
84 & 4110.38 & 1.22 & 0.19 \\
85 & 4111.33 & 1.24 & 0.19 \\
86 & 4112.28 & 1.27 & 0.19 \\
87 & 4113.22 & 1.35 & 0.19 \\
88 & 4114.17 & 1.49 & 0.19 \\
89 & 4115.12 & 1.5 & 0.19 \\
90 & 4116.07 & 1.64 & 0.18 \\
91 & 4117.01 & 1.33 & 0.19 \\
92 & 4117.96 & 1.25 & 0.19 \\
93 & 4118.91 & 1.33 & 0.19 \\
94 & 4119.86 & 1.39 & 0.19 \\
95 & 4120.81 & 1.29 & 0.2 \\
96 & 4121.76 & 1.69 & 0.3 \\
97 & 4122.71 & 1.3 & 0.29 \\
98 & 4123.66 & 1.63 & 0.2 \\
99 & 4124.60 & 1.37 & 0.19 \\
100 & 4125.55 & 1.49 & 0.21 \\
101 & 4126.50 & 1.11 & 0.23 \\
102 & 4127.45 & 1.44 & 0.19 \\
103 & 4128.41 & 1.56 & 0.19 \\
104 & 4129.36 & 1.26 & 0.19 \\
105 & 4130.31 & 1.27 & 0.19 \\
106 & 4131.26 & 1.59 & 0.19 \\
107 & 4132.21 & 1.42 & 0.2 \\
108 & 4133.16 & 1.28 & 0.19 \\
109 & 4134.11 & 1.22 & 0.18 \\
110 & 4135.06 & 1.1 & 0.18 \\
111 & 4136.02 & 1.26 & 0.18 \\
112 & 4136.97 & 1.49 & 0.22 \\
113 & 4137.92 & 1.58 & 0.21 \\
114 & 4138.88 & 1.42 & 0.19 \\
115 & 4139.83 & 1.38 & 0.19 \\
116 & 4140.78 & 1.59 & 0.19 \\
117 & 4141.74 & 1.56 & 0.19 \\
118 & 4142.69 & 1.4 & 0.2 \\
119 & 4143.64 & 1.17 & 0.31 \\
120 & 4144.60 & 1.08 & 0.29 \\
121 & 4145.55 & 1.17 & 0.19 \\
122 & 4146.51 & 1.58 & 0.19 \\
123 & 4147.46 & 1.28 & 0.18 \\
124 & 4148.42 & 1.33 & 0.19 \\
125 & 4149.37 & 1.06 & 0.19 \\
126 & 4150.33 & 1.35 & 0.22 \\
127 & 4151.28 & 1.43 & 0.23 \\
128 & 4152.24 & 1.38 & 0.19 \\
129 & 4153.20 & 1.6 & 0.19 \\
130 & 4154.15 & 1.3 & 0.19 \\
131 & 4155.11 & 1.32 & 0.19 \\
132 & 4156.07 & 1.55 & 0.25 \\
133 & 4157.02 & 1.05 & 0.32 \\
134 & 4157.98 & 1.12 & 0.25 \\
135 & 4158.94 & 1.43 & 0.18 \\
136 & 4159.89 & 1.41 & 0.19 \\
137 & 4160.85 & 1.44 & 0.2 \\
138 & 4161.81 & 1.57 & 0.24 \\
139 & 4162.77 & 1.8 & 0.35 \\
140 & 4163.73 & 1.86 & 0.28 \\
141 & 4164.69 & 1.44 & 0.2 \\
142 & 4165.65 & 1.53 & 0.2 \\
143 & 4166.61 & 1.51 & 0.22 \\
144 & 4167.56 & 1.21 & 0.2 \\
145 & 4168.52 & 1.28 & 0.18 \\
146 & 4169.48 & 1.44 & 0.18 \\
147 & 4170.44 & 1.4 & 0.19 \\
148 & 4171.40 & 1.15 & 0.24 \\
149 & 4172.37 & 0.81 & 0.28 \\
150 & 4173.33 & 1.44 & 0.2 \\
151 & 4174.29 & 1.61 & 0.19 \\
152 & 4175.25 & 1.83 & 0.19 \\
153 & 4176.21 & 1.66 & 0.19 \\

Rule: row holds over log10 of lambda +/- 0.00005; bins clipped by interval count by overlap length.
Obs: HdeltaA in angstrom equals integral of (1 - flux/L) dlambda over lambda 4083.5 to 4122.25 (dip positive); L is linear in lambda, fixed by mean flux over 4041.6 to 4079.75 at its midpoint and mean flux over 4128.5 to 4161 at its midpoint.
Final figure -1.43 angstrom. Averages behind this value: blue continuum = 1.31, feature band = 1.38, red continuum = 1.35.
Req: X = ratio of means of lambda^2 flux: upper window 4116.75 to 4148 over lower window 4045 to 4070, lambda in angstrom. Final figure 1.1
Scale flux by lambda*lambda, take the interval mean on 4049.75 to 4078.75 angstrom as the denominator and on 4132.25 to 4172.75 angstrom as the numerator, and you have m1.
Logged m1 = 1.10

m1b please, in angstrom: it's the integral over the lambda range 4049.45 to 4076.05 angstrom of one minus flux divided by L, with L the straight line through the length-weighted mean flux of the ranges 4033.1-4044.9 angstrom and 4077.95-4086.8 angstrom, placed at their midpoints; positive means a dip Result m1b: 2.7 angstrom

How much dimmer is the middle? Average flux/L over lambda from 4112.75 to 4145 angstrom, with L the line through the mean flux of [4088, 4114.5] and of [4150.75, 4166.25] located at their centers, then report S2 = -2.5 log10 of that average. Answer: 0.01 mag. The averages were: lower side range 1.36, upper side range 1.45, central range 1.39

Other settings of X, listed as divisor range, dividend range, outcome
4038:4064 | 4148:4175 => 1.12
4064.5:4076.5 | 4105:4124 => 1.07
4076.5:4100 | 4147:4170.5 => 1.04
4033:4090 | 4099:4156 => 1.03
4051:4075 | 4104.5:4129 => 1.12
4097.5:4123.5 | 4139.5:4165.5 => 1.05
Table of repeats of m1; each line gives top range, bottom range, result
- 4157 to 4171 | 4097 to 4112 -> 1.12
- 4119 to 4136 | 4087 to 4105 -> 1.04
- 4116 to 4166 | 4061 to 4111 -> 1.05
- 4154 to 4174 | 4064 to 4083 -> 1.06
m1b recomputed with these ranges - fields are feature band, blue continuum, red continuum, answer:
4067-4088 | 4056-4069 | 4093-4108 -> -1.6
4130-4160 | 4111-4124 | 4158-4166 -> 2.8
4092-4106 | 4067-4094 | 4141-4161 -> 1.0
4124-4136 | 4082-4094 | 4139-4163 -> 0.5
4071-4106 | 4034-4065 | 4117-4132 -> 0.6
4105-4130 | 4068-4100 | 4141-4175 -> -0.5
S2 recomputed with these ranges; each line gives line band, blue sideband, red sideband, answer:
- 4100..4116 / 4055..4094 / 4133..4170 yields 0.02 mag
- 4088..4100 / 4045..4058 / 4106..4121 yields -0.02 mag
